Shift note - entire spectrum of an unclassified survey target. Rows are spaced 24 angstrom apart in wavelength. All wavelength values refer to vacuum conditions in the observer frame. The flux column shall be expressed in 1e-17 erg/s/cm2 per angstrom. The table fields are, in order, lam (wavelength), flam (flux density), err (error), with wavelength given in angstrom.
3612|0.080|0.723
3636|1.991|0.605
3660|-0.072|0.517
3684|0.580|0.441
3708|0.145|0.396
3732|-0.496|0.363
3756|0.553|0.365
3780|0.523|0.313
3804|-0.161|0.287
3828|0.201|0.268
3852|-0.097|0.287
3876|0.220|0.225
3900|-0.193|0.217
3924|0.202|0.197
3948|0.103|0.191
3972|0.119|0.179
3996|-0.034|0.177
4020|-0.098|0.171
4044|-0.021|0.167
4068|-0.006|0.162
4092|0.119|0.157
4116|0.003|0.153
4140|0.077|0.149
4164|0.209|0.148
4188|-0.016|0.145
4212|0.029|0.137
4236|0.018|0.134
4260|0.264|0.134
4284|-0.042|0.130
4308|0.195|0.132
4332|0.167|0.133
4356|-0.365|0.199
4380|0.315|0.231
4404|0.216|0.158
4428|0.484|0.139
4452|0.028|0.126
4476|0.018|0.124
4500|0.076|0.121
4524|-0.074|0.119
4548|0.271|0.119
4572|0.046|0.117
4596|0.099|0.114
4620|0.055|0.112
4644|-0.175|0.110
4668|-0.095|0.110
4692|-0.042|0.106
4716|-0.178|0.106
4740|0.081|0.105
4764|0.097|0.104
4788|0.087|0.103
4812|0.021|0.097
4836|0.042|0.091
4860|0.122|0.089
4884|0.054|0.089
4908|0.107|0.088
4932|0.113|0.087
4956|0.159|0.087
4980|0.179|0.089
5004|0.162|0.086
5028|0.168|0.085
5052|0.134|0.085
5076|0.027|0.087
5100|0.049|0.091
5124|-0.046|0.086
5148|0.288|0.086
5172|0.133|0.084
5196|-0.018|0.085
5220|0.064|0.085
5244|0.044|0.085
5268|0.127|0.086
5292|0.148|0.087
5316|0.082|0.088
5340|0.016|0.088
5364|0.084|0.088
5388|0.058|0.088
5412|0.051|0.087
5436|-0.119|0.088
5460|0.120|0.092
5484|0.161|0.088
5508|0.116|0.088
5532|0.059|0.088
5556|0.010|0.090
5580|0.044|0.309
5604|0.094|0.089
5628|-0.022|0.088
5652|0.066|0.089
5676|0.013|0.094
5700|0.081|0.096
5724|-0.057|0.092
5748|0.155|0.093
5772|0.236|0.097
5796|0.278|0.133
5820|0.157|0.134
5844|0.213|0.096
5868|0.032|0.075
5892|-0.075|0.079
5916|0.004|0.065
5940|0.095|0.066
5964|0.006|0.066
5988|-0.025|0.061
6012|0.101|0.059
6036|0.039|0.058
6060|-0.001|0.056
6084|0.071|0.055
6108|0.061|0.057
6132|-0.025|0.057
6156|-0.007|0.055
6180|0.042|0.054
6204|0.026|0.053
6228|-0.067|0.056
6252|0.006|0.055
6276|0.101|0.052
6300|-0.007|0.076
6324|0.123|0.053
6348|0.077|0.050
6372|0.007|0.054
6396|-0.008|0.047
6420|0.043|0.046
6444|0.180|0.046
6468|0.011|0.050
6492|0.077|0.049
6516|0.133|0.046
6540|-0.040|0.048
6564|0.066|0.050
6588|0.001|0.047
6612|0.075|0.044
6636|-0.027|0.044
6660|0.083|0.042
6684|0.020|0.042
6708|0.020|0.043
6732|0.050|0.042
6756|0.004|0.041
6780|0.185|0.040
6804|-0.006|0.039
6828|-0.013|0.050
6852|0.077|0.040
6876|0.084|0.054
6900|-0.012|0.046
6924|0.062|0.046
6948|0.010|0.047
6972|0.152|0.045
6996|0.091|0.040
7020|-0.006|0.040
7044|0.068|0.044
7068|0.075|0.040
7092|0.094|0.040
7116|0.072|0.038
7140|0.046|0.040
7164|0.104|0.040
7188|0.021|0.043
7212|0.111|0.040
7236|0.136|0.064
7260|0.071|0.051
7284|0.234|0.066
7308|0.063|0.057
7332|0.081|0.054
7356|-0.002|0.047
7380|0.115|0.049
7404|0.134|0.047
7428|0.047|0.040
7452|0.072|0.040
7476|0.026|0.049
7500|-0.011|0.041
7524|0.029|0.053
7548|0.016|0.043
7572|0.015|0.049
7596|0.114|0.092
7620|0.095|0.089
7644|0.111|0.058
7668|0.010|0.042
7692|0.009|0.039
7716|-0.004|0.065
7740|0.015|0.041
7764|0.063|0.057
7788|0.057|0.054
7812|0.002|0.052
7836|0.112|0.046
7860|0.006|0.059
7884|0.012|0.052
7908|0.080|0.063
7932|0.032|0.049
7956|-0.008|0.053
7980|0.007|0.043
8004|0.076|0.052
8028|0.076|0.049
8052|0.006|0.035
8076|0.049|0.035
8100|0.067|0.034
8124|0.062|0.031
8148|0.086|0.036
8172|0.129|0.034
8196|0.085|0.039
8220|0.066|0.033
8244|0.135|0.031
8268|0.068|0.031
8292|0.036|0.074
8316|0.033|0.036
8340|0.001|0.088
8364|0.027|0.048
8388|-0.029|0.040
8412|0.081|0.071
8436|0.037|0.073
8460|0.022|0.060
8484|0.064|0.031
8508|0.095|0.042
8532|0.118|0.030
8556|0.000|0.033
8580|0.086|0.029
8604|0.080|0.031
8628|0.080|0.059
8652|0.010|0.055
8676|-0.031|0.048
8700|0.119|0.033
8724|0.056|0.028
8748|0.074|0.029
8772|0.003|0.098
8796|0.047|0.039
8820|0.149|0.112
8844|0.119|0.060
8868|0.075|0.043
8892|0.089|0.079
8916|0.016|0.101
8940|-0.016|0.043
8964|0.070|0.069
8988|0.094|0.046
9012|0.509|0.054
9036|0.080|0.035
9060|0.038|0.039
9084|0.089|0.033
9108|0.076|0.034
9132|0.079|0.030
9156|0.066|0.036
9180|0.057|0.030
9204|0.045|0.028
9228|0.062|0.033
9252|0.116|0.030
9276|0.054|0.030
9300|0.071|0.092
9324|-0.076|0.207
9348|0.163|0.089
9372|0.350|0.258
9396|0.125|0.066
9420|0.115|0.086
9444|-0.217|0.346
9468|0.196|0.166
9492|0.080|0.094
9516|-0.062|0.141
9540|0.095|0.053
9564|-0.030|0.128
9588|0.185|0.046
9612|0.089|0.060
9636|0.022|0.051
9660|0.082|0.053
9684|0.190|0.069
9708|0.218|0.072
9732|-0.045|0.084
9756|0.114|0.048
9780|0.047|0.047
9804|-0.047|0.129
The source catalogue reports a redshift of 1.42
